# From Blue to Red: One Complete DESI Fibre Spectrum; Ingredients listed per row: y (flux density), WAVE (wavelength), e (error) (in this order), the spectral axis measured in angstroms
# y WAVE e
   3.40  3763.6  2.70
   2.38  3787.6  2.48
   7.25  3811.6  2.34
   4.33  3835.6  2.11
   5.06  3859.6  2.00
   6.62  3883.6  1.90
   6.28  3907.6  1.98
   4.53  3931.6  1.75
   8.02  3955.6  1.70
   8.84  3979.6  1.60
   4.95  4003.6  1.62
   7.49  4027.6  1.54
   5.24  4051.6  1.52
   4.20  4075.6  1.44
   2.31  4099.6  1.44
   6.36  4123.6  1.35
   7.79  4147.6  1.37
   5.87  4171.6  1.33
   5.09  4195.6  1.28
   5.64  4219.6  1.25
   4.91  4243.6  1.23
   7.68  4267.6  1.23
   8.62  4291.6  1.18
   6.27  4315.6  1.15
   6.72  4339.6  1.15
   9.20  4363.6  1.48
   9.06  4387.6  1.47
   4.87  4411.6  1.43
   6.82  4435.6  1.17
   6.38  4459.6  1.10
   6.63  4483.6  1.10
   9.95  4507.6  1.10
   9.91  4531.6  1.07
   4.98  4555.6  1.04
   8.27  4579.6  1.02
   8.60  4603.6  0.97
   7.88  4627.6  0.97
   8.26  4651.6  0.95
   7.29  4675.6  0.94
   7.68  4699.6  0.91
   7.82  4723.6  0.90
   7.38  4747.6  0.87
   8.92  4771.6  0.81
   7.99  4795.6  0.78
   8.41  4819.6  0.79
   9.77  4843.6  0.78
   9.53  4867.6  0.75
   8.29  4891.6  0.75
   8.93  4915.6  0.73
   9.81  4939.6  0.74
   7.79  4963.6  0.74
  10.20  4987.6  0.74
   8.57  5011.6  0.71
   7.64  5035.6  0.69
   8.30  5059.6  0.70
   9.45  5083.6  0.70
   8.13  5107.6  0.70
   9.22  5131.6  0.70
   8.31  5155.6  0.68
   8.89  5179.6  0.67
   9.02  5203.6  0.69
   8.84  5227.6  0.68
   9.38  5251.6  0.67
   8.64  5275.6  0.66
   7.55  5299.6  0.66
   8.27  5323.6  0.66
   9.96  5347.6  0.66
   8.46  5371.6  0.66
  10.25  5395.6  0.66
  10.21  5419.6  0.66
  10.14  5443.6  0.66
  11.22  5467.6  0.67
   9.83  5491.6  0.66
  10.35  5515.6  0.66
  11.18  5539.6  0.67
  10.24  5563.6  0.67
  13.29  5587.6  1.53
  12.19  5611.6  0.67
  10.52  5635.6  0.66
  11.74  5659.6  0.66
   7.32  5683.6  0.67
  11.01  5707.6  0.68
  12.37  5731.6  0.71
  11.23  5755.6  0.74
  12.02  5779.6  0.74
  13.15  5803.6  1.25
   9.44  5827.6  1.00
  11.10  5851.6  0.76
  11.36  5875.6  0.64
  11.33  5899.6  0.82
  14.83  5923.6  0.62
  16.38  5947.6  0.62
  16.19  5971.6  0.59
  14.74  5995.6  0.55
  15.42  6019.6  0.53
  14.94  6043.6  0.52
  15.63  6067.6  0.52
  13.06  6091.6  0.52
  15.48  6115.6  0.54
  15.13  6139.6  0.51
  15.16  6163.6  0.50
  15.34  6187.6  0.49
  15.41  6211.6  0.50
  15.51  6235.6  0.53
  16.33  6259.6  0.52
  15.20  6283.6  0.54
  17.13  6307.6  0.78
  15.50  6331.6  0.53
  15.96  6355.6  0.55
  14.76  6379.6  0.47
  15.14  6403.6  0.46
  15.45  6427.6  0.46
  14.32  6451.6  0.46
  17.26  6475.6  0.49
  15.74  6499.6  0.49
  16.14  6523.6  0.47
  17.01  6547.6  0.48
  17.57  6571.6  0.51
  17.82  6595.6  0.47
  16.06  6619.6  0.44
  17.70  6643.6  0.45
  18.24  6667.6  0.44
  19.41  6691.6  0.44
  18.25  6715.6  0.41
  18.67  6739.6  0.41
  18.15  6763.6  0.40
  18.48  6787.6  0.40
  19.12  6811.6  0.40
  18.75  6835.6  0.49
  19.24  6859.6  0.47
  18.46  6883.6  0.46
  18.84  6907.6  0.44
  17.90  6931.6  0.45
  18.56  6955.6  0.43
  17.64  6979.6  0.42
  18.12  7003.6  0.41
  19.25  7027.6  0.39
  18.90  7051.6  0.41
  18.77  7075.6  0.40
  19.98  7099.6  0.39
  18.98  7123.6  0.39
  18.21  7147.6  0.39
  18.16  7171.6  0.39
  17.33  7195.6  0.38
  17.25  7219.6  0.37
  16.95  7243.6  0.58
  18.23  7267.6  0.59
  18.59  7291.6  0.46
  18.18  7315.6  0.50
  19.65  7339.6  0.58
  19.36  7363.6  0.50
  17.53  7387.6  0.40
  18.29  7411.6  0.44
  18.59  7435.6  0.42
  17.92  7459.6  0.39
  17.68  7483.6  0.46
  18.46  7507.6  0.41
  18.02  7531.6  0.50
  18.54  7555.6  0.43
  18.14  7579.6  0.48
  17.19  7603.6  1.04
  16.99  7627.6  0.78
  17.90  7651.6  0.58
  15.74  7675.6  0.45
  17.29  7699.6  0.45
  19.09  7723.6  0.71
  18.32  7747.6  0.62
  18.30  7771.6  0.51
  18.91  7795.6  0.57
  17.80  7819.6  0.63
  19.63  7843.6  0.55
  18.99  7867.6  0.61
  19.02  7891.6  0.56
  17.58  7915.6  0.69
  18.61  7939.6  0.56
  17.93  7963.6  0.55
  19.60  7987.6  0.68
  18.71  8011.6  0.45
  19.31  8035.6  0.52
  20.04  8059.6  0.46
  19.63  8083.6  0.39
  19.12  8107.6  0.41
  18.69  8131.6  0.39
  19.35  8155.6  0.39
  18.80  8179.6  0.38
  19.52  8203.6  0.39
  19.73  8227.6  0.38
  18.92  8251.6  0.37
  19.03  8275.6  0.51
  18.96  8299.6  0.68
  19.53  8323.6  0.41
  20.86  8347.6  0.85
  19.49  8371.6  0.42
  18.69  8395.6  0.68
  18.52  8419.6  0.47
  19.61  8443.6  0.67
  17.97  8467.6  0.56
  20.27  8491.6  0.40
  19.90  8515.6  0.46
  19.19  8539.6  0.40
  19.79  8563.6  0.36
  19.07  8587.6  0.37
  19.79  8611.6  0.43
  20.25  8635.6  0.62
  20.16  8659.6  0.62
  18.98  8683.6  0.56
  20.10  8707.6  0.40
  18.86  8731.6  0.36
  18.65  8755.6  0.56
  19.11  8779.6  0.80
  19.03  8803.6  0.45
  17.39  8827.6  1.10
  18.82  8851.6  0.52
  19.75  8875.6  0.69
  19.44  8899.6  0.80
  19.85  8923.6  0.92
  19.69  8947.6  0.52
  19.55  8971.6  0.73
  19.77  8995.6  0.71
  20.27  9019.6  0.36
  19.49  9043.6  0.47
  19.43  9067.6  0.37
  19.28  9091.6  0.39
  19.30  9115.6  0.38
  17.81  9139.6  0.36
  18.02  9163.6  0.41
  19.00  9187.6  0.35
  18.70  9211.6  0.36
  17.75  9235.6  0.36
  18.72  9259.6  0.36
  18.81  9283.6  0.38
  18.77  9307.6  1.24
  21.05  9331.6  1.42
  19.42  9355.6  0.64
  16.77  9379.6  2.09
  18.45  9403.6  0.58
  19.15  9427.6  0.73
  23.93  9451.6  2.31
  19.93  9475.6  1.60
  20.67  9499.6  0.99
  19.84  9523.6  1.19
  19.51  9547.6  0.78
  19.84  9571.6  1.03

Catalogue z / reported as 0.48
